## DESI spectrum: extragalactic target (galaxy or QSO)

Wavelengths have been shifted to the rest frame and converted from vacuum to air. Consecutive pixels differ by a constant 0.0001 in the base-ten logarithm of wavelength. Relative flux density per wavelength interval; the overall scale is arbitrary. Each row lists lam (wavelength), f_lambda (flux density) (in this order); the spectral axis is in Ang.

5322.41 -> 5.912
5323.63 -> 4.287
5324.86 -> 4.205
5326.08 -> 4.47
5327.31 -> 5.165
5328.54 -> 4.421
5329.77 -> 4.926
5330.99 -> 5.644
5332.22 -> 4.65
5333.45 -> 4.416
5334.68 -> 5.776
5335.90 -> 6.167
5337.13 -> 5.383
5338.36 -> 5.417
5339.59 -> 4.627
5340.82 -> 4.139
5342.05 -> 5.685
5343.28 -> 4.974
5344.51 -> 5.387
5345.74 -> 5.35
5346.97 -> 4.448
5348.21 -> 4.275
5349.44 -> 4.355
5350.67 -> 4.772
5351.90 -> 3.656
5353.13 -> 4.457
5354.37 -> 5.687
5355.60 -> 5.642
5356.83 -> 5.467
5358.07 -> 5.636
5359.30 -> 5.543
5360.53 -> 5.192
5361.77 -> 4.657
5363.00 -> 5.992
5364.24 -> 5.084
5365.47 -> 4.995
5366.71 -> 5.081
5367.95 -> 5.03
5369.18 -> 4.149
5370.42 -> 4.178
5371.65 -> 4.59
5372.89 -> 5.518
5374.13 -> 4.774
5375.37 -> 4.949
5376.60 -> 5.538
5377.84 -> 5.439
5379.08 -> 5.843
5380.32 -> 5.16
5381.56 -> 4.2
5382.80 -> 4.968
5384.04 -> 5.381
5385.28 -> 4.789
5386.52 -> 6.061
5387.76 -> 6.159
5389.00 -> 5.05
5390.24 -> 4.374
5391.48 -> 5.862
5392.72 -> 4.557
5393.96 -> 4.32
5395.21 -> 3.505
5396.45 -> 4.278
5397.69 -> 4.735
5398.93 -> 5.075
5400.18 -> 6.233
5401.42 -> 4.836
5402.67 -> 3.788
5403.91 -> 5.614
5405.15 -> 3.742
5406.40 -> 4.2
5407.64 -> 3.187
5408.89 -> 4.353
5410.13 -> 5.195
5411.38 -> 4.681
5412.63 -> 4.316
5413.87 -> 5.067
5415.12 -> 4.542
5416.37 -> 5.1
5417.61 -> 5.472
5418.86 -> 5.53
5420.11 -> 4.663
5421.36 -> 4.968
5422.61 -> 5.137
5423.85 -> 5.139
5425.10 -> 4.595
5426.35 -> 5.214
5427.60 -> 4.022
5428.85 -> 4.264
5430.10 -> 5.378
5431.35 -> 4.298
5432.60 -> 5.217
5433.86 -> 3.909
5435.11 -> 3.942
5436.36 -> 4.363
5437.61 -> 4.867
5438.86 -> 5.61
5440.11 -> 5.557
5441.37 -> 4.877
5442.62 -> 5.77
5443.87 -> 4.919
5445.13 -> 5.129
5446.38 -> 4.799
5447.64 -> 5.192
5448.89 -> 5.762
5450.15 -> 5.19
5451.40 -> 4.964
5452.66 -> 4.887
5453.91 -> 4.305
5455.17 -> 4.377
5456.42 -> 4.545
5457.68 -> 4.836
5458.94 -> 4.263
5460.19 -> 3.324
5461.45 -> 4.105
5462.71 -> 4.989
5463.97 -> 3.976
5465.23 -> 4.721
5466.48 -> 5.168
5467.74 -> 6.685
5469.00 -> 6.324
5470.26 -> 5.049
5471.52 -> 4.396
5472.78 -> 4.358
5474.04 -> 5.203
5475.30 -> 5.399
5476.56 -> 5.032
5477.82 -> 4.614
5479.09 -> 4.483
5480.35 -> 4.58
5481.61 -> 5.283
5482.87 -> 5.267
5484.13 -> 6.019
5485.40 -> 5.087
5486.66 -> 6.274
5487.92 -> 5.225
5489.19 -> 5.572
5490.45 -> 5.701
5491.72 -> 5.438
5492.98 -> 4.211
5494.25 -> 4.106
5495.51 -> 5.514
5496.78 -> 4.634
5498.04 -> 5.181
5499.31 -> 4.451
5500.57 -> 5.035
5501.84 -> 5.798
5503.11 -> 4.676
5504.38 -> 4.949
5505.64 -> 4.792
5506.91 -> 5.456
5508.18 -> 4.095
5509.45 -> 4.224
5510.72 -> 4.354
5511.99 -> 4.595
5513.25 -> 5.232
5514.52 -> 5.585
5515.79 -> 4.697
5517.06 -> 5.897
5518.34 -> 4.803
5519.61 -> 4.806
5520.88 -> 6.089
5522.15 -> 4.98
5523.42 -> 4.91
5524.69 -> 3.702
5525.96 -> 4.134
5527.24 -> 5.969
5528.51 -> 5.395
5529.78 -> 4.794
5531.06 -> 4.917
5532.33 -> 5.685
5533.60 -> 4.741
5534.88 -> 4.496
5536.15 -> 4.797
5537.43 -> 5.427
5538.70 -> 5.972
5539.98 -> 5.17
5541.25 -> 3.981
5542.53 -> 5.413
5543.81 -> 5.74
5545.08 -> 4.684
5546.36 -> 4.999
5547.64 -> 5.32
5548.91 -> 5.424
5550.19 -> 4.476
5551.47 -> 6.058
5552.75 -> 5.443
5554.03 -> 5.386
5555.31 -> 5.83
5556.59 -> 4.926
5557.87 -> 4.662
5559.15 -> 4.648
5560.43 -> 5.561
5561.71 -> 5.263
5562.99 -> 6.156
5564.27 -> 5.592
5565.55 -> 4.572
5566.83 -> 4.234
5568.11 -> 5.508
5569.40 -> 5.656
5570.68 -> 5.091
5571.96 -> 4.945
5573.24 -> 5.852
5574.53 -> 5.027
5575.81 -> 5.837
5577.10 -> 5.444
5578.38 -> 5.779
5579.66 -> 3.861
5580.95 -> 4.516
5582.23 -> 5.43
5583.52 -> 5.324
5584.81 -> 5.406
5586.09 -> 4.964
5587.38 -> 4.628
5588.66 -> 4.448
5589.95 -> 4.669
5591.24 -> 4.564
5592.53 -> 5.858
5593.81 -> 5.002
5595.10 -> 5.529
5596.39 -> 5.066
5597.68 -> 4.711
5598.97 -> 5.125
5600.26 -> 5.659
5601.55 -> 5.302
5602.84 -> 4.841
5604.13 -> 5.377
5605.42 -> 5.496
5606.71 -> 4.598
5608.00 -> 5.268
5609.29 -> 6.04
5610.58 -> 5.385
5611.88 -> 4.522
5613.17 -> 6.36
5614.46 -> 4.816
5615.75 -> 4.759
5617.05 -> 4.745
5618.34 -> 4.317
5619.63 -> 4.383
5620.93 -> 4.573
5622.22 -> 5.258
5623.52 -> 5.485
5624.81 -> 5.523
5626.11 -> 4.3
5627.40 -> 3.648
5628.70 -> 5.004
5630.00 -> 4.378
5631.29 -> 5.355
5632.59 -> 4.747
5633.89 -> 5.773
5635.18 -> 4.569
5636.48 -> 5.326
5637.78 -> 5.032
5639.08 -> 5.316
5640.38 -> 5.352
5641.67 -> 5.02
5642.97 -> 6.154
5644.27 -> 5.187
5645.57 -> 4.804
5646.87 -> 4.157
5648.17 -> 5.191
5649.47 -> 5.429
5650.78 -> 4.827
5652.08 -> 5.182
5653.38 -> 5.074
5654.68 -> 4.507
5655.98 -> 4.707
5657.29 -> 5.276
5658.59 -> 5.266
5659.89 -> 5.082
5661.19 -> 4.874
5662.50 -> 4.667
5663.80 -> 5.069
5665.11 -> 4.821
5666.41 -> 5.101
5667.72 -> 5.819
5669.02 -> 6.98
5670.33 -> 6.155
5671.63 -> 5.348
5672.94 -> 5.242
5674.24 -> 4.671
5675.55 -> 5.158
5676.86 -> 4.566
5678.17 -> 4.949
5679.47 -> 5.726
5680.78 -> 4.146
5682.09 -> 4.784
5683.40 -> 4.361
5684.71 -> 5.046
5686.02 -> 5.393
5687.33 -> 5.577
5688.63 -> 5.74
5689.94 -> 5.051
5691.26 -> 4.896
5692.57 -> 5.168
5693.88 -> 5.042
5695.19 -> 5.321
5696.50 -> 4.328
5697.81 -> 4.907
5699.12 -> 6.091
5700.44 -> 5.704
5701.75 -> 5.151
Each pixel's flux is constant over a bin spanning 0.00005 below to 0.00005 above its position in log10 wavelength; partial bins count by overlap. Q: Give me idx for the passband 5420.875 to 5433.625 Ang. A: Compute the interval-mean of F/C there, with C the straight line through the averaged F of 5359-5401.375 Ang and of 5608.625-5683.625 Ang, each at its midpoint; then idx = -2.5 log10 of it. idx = 0.05 mag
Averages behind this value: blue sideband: 5.03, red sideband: 5.06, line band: 4.79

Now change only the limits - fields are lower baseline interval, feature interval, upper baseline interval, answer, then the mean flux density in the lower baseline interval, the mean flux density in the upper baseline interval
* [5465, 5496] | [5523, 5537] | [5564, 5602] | 0.061 mag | 5.19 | 5.11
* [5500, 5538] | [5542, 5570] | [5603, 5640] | -0.057 mag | 4.97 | 5.01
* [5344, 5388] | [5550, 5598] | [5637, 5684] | -0.015 mag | 5.06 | 5.11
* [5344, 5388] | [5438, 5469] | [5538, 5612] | 0.036 mag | 5.06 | 5.18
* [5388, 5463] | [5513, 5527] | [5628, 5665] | -0.028 mag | 4.76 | 5.04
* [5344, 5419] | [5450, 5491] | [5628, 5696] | 0.001 mag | 4.91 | 5.12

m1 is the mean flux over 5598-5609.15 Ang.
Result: 5.23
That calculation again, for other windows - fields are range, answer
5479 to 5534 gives 5.04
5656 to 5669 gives 5.18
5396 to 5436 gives 4.71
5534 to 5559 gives 5.15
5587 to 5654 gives 5.04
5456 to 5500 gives 4.97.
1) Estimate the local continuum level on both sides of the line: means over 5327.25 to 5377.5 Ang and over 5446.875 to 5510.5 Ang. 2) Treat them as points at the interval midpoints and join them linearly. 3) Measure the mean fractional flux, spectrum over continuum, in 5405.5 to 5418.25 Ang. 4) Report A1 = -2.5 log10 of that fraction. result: 0.09 mag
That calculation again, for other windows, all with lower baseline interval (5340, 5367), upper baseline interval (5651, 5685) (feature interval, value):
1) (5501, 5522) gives 0.01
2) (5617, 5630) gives 0.08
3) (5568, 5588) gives -0.03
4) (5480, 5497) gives -0.04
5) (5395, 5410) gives 0.12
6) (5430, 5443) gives 0.04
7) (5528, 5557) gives -0.02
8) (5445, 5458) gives 0.03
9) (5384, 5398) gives 0.03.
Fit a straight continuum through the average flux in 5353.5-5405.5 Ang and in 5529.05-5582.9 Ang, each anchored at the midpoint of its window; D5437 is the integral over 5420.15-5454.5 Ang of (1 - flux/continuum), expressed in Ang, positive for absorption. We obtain 1.3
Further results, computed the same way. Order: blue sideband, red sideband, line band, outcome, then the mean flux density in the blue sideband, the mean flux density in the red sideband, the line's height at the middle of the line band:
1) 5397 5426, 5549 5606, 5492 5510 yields 0.69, 4.79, 5.18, 5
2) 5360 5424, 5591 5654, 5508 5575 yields -1.15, 4.91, 5.07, 5.01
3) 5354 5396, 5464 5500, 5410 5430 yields 0.90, 5.09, 5.12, 5.11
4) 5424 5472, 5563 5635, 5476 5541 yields -1.28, 4.84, 5.07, 4.93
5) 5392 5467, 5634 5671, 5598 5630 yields 0.57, 4.73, 5.19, 5.11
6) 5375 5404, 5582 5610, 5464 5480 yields 0.01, 5.02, 5.15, 5.07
